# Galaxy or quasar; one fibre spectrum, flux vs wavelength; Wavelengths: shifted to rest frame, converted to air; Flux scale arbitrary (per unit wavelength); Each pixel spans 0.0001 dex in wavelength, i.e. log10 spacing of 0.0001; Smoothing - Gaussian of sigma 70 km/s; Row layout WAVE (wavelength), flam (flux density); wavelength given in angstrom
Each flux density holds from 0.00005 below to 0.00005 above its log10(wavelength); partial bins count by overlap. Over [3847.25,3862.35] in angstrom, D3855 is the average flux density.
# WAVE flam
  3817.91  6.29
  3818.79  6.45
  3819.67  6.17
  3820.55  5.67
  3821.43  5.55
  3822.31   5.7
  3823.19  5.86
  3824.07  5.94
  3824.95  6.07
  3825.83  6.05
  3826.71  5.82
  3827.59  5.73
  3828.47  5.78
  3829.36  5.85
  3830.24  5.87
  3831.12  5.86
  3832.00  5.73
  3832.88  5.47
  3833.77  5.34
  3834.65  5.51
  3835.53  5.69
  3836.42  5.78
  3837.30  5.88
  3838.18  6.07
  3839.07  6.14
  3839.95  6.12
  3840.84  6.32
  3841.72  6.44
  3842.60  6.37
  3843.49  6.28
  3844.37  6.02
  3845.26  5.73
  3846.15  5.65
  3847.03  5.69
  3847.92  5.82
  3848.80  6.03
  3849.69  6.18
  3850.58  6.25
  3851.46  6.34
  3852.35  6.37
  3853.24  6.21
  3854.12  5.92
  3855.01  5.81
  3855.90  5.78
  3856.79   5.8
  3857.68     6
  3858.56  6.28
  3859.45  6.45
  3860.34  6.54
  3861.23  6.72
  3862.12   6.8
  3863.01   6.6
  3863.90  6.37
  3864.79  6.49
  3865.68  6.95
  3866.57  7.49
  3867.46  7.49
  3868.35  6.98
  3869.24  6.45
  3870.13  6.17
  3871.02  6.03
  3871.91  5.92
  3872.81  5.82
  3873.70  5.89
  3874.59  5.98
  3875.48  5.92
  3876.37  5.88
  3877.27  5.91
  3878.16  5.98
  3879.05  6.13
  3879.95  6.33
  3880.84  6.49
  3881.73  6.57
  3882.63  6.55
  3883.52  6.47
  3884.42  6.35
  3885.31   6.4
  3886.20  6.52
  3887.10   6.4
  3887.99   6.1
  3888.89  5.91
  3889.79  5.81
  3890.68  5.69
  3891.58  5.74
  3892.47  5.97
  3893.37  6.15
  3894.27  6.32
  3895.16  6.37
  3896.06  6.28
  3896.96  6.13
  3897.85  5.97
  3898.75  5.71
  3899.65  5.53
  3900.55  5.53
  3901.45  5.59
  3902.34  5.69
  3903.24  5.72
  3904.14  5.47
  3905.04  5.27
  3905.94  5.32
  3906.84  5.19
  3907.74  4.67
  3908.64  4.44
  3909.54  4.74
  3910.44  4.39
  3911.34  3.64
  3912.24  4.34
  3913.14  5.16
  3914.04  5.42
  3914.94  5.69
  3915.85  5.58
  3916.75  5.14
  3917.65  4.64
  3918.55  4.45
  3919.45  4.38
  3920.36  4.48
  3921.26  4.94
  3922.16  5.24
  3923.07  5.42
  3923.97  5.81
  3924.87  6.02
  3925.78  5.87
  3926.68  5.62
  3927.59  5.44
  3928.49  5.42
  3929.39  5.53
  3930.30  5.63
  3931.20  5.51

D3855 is 6.18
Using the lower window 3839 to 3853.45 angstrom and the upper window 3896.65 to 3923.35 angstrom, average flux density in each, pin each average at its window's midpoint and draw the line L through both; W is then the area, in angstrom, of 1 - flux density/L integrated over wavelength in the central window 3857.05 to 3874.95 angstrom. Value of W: -2.0 angstrom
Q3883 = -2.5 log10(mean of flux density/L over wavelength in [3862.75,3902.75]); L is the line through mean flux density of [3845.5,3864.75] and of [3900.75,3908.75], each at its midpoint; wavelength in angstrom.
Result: -0.09 mag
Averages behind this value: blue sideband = 6.17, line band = 6.2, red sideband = 5.31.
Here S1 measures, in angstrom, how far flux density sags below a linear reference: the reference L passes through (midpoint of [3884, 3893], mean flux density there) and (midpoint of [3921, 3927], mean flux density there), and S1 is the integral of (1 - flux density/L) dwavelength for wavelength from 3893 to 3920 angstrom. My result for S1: 2.5 angstrom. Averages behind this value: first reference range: 6.09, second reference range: 5.58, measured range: 5.29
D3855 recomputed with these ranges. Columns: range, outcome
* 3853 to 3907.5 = 6.13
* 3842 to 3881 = 6.23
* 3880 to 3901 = 6.13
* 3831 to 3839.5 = 5.74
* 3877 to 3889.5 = 6.29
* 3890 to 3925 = 5.34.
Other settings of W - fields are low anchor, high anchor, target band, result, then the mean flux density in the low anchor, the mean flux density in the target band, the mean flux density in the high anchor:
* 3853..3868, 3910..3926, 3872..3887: -0.5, 6.46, 6.2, 5.02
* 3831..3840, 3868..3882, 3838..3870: -1.9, 5.76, 6.31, 6.14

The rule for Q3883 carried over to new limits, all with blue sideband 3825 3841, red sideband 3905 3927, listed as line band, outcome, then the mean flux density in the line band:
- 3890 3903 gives -0.134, 5.9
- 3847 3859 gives -0.076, 6.05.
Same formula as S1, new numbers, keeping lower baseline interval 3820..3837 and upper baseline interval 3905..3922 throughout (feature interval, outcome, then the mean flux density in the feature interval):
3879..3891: -2.6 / 6.28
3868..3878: -1.5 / 6.07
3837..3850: -1.1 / 6.05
